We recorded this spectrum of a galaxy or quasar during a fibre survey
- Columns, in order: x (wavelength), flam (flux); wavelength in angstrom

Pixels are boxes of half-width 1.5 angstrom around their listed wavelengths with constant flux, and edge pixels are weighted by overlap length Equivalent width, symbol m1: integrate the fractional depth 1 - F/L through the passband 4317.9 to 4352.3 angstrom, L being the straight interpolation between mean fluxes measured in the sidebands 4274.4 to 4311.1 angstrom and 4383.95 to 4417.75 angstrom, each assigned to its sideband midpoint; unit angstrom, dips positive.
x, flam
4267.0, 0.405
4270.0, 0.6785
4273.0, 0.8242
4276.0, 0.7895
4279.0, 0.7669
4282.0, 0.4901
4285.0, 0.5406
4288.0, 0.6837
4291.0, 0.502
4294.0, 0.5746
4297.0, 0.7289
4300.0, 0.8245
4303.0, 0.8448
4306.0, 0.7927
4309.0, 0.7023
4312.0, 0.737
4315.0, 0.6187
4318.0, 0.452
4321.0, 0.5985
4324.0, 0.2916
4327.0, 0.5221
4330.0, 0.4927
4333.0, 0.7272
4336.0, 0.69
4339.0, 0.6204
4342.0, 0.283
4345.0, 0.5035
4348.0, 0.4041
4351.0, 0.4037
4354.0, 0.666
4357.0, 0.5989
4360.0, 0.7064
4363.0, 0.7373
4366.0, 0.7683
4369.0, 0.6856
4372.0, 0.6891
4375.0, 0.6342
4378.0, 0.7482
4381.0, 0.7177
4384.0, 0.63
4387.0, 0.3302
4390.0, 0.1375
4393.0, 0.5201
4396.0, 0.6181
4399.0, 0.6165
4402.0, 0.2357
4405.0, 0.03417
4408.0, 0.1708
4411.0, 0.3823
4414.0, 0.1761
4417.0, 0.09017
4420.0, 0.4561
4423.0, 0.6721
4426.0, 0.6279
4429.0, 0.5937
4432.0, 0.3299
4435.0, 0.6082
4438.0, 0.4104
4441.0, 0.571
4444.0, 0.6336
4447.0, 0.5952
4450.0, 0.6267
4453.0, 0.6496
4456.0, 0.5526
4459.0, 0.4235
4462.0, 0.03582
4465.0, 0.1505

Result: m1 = 2.68 angstrom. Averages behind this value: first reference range 0.688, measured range 0.502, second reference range 0.321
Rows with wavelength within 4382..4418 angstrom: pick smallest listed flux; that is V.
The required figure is 0.03417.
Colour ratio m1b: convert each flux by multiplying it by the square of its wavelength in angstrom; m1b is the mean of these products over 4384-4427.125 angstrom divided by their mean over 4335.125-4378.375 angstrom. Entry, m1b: 0.62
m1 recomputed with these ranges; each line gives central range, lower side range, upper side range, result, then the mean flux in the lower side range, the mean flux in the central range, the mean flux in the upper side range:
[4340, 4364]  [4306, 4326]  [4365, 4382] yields 4.6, 0.583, 0.535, 0.705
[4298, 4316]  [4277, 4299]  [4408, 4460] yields -4.5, 0.621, 0.756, 0.485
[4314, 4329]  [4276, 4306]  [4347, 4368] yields 3.6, 0.675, 0.492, 0.619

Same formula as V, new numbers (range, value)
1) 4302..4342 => 0.283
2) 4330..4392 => 0.1375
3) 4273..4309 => 0.4901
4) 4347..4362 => 0.4037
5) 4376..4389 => 0.3302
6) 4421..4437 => 0.3299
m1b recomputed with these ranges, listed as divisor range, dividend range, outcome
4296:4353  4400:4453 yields 0.77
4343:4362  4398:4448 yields 0.80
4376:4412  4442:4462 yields 1.28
